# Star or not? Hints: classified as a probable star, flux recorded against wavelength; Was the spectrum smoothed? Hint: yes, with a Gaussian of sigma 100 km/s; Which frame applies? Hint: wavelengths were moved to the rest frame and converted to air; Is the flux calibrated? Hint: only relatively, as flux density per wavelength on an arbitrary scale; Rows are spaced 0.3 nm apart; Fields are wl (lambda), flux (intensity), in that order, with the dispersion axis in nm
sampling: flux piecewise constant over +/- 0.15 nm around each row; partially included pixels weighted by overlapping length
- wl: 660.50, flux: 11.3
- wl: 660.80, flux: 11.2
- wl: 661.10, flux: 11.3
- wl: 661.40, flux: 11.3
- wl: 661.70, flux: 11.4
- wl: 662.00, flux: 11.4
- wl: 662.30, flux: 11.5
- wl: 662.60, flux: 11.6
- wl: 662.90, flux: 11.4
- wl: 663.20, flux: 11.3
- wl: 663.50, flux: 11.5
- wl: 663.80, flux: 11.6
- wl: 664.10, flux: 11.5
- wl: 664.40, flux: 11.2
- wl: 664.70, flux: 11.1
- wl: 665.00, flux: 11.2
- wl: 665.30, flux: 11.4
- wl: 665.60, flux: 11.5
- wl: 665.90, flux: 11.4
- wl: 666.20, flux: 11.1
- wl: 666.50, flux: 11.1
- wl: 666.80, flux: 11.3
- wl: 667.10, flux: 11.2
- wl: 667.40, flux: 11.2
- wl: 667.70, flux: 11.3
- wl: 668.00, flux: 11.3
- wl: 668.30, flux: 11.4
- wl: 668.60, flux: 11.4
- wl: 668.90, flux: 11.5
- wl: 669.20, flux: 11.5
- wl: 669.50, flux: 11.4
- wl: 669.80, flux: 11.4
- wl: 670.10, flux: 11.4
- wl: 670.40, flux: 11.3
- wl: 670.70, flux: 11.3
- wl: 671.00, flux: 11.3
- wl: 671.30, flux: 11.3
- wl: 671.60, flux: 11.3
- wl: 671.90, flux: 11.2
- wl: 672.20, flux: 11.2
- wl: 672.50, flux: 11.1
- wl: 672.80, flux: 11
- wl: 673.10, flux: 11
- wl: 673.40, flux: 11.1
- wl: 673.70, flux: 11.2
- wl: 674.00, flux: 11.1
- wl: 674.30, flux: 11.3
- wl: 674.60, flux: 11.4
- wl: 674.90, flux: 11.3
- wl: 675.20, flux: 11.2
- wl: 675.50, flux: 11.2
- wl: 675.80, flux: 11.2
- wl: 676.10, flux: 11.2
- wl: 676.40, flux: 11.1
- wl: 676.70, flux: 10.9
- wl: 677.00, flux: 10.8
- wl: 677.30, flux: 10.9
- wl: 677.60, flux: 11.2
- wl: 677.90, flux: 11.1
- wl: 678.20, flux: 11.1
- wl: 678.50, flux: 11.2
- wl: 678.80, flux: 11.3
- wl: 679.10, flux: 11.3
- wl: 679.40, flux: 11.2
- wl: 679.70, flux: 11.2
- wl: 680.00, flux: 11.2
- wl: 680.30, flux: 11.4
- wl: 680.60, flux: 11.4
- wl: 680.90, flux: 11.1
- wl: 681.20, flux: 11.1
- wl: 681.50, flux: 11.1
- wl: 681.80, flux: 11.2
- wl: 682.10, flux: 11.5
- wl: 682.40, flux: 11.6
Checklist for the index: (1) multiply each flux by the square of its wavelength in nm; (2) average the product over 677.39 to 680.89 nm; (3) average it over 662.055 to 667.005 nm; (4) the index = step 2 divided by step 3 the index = 1.03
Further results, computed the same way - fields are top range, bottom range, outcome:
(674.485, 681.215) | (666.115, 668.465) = 1.03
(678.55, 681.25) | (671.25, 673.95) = 1.03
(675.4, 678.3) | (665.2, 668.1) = 1.01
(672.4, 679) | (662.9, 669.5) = 1.01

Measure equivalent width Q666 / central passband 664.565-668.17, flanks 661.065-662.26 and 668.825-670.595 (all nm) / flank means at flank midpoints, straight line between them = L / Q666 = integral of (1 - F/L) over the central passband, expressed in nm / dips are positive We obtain 0.04 nm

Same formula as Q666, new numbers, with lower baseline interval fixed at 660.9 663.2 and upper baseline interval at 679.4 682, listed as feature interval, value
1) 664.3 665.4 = 0.02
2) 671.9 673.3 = 0.03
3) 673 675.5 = 0.02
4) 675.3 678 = 0.05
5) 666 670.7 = 0.01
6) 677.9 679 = 0.00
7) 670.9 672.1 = 0.00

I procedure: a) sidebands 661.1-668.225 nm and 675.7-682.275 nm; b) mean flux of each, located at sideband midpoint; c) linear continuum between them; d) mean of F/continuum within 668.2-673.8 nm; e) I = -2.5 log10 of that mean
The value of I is 0.00 mag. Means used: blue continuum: 11.3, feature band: 11.3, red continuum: 11.2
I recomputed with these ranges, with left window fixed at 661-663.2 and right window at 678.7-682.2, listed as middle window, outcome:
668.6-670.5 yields -0.01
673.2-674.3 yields 0.02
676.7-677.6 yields 0.04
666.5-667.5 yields 0.01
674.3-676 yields 0.00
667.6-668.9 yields 0.00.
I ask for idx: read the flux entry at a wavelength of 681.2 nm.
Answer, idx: 11.1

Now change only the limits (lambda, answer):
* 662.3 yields 11.5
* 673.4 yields 11.1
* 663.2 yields 11.3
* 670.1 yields 11.4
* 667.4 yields 11.2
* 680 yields 11.2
